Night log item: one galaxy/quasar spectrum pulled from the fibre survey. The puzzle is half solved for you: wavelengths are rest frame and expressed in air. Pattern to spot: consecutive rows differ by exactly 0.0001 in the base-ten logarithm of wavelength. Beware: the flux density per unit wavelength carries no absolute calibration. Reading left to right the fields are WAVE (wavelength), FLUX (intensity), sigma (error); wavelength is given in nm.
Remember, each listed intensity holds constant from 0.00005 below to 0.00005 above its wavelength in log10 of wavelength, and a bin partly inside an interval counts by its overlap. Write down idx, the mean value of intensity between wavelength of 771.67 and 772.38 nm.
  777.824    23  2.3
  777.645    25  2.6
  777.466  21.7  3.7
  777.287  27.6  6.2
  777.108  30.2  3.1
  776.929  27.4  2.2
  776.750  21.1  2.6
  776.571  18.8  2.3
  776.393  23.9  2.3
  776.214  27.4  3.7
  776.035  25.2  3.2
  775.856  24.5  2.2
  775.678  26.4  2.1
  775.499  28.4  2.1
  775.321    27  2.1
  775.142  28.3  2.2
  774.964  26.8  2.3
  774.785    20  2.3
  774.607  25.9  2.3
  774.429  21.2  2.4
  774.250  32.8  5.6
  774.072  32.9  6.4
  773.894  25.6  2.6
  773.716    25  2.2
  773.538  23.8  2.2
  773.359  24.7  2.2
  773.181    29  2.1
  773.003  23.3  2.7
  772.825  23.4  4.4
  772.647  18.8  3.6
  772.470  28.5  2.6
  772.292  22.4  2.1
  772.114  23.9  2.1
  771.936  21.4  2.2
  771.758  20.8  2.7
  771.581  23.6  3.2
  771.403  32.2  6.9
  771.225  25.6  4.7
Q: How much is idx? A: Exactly 22.1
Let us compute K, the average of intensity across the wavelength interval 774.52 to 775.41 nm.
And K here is 25.6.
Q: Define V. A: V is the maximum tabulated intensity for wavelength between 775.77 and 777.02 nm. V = 27.4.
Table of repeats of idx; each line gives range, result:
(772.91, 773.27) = 26.1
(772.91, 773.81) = 25.1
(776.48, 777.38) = 25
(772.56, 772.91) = 21.1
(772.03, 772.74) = 23.4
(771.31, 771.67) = 27.9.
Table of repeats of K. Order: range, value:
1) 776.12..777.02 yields 23.7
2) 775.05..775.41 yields 27.7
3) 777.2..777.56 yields 24.6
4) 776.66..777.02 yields 24.2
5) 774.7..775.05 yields 23.4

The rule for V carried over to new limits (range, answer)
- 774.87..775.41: 28.3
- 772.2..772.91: 28.5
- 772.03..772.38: 23.9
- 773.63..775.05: 32.9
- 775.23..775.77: 28.4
